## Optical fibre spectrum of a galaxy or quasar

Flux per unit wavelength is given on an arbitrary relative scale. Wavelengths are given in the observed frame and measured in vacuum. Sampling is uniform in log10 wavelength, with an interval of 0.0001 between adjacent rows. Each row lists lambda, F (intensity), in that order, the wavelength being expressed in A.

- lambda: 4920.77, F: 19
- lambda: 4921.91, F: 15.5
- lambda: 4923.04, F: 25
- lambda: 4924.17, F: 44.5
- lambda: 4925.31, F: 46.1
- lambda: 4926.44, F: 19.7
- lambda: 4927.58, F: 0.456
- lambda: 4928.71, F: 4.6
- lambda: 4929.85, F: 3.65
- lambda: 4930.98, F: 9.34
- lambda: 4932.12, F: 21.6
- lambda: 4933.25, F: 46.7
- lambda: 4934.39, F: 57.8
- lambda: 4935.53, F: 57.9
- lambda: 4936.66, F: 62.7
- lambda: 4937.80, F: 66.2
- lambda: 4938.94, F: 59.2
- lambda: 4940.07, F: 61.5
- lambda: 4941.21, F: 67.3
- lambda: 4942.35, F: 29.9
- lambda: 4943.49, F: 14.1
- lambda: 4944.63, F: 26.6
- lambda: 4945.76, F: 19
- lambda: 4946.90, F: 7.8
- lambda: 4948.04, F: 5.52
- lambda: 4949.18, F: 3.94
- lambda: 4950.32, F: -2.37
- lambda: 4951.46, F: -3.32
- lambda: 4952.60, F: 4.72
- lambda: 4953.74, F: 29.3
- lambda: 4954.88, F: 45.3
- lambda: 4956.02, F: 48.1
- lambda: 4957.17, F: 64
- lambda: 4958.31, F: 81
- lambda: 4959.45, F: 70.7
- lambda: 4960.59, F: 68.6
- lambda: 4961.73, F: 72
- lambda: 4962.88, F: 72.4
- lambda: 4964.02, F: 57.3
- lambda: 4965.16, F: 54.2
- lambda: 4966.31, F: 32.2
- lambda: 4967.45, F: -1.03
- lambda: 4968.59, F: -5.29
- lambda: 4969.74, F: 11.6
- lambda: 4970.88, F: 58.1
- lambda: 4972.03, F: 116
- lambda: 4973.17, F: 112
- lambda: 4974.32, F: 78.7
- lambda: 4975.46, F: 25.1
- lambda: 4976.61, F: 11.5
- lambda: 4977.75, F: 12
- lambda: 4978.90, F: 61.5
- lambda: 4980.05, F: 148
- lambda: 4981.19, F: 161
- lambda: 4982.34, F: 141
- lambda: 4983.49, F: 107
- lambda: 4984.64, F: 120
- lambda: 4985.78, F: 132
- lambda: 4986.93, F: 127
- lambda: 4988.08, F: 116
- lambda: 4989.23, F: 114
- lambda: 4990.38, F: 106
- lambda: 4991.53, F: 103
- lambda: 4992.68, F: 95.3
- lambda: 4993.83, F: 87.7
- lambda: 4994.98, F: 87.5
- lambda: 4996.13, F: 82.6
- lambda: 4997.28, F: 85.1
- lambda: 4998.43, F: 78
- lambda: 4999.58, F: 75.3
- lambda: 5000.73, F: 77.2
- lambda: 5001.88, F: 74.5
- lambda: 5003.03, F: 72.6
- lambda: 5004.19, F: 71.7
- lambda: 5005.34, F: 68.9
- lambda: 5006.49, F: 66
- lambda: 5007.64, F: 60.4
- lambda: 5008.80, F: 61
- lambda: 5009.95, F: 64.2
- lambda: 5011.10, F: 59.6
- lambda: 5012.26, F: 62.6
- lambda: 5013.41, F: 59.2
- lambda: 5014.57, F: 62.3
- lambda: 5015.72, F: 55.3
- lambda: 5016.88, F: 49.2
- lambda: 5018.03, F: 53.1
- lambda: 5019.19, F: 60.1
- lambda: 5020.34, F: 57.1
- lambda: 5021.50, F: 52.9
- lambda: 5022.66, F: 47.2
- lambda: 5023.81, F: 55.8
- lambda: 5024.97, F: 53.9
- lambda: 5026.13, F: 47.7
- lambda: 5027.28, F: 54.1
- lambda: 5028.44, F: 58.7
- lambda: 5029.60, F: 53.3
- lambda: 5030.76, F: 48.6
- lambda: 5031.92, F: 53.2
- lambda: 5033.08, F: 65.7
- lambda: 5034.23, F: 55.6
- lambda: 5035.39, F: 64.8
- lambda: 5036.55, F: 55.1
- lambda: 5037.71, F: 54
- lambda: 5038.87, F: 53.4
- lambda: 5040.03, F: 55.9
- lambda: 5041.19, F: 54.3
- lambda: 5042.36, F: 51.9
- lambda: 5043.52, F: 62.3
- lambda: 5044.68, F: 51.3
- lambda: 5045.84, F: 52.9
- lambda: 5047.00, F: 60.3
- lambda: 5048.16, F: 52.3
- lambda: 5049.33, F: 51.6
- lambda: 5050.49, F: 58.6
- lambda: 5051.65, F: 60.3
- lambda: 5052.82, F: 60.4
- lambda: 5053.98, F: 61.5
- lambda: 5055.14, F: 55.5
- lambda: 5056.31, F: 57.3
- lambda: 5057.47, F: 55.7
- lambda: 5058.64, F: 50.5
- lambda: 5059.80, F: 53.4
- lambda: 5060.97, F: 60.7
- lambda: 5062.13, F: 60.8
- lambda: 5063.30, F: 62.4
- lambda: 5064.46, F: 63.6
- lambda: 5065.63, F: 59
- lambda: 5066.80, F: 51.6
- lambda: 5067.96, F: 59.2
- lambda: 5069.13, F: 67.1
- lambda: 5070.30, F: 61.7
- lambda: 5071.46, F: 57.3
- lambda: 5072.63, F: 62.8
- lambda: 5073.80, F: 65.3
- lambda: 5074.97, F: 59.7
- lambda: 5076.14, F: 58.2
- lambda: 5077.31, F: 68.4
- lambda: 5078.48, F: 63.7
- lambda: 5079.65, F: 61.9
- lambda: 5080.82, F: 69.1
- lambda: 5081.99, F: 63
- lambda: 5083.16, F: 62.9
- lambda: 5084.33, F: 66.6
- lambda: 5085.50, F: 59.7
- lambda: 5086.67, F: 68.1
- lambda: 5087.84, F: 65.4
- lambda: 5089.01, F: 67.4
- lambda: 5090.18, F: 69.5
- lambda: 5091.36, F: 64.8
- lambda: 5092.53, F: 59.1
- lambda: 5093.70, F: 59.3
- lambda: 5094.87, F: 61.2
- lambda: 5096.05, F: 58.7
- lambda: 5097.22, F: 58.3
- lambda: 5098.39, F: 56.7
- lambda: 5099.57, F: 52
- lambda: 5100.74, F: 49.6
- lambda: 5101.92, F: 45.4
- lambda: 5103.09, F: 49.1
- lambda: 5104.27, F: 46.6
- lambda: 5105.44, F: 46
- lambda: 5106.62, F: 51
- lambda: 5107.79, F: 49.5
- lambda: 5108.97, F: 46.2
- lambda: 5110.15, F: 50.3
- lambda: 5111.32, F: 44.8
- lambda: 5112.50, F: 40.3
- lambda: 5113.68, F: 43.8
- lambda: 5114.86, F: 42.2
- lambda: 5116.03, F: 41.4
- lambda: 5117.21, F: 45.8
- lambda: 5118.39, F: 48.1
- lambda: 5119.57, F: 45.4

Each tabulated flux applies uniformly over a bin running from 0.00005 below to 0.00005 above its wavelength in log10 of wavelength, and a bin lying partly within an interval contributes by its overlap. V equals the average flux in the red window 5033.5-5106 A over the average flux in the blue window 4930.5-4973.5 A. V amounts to 1.4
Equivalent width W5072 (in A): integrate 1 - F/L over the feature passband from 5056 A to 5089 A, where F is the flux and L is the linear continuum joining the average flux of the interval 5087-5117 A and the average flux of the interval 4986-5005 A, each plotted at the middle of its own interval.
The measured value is 0.9 A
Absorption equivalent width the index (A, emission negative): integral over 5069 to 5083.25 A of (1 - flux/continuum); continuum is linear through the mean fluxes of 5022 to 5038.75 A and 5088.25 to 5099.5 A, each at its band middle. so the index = -0.9 A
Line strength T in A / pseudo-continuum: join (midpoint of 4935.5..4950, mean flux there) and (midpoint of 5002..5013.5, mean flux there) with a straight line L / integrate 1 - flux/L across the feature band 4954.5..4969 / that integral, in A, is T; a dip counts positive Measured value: -2.6 A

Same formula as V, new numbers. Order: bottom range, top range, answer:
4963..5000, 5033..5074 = 0.71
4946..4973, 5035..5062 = 1.42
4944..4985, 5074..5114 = 1.08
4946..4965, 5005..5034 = 1.46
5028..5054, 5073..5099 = 1.12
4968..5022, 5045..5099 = 0.78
